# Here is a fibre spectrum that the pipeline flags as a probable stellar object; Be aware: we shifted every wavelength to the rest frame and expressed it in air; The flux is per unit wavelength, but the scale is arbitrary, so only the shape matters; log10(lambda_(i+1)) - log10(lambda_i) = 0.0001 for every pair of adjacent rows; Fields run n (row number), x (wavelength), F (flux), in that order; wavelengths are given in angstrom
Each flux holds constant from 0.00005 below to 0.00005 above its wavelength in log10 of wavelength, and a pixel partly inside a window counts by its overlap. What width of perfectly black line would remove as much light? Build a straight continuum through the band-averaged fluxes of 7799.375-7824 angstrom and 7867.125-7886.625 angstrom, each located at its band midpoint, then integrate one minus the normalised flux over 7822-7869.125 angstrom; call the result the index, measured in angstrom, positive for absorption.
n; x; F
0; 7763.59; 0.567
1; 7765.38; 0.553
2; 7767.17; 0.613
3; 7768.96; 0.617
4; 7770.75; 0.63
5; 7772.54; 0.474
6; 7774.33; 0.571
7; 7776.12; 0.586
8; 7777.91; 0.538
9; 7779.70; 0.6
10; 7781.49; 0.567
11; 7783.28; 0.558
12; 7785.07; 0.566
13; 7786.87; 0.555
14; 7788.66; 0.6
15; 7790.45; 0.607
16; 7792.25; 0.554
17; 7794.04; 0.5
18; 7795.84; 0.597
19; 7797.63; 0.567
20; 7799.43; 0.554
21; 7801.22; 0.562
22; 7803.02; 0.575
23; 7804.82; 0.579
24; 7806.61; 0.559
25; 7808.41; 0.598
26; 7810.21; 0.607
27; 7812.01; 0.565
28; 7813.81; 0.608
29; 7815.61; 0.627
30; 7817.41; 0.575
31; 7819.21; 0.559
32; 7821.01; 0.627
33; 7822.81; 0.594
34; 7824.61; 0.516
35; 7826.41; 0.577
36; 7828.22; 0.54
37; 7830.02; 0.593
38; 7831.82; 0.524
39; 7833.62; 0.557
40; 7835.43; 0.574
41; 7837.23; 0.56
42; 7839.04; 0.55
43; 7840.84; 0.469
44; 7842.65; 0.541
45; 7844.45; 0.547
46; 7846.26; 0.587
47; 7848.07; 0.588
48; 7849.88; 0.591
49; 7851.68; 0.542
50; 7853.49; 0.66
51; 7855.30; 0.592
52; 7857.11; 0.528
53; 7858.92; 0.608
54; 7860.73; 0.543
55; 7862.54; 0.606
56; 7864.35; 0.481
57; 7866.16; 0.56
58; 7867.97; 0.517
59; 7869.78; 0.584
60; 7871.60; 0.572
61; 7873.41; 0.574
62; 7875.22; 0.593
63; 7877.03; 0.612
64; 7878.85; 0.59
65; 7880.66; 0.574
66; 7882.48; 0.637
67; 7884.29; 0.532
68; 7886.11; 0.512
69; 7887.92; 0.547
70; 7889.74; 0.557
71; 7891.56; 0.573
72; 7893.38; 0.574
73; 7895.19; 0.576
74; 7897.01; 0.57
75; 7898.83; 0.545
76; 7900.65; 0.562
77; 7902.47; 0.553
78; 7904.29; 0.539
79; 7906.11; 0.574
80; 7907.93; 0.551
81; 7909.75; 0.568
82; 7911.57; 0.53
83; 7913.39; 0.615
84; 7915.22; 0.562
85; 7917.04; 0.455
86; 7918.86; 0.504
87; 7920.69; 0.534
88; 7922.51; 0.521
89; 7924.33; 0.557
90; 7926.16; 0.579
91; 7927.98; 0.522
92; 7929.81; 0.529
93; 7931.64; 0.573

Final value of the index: 1.6 angstrom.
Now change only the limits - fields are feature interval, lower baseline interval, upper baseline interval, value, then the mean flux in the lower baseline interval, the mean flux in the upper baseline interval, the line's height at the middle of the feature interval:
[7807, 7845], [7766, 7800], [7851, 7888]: 0.2 angstrom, 0.571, 0.57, 0.571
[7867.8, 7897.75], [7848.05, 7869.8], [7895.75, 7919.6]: -0.7 angstrom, 0.568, 0.549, 0.559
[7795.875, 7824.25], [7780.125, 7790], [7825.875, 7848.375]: -1.0 angstrom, 0.573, 0.553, 0.563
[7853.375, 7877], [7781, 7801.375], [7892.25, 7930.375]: -0.6 angstrom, 0.566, 0.549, 0.555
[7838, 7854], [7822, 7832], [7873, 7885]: 0.3 angstrom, 0.559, 0.589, 0.57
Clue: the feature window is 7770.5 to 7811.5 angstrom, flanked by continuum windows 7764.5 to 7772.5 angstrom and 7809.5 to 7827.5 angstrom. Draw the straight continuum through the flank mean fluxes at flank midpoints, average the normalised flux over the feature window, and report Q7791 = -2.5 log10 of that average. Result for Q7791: 0.03 mag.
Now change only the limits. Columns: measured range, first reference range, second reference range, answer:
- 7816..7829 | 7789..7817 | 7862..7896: 0.01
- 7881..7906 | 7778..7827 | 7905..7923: -0.02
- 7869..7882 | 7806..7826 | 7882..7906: -0.04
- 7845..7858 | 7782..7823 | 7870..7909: -0.02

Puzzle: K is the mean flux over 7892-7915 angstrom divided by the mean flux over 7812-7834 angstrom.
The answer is 1.0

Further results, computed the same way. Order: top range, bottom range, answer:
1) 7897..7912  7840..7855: 0.98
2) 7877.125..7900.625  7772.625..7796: 1.00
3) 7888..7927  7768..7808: 0.97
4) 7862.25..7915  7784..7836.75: 0.98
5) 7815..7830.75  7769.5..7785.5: 1.02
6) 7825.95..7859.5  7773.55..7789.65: 0.99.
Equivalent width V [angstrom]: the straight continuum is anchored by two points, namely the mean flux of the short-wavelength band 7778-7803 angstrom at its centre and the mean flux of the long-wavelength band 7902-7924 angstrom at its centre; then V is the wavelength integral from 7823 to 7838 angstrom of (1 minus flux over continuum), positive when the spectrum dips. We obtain 0.07 angstrom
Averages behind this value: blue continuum 0.568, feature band 0.557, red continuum 0.542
